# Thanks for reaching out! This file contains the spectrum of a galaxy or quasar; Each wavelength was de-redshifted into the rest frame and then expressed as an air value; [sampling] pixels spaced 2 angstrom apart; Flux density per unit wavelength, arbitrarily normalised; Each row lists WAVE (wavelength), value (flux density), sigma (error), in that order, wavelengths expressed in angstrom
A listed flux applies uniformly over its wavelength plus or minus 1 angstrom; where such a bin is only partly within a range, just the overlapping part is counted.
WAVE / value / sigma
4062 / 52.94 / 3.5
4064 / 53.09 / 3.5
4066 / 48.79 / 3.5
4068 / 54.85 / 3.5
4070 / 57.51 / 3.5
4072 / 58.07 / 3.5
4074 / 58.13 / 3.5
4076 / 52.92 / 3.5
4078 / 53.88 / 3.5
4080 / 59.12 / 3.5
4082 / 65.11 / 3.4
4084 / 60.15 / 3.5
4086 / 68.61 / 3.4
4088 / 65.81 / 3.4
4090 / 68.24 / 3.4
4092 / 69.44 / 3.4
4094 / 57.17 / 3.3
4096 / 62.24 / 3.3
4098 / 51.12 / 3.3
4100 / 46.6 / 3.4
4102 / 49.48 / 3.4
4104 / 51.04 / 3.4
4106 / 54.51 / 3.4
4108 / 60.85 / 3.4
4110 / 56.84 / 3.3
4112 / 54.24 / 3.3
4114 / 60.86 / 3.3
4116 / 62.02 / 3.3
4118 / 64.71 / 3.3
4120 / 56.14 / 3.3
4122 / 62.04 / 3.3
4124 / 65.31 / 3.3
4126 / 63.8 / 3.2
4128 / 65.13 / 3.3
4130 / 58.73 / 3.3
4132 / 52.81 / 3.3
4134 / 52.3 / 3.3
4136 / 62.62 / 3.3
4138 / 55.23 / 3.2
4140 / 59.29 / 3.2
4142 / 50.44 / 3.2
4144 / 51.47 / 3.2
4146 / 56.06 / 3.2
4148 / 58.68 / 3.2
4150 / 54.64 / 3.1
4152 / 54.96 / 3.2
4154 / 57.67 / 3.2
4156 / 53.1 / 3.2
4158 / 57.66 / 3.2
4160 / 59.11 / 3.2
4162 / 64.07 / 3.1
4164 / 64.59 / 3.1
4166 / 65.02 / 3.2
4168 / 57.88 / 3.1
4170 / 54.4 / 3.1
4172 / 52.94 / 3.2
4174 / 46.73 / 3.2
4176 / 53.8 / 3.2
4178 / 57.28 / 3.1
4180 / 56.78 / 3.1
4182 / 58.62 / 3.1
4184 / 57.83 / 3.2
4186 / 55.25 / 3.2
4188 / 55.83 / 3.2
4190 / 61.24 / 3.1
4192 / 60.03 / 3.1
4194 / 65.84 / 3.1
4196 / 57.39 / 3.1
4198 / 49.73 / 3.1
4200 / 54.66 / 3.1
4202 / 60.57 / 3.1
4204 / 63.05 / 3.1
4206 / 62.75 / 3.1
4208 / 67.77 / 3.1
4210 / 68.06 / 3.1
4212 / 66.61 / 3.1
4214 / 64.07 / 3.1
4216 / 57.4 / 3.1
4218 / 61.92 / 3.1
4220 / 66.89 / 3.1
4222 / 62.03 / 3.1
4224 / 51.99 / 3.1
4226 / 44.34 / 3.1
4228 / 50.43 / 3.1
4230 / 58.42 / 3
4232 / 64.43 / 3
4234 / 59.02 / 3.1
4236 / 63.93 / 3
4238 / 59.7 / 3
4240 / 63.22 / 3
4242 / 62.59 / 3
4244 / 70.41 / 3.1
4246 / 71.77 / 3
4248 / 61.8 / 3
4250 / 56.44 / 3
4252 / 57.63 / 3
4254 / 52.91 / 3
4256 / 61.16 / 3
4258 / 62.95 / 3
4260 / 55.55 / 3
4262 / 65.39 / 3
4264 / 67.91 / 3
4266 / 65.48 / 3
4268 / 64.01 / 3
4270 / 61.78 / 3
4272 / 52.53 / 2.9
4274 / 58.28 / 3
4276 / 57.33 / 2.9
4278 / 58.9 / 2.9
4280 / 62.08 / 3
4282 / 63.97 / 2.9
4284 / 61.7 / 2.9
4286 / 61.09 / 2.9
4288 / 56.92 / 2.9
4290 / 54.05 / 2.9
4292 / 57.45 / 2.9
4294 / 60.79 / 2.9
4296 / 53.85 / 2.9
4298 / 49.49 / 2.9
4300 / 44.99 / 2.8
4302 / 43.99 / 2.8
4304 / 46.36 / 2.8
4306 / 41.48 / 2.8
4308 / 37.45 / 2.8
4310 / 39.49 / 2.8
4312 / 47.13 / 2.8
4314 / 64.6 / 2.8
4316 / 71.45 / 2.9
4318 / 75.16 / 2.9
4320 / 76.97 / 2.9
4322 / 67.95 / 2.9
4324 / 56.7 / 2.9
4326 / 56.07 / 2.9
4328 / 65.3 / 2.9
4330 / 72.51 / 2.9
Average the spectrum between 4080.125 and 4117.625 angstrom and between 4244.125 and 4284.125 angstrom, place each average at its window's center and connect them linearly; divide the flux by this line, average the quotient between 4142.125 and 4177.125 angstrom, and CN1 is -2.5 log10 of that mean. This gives 0.06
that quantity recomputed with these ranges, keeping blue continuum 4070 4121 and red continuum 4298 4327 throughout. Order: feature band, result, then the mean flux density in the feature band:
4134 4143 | 0.029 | 56.4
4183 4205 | -0.026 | 58.3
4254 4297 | -0.085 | 60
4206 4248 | -0.100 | 61.8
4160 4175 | -0.012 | 58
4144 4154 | 0.037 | 55.8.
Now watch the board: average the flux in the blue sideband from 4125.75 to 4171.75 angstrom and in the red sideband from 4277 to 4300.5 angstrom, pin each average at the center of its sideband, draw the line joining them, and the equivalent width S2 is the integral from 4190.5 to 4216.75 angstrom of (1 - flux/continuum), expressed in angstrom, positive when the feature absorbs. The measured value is -1.8 angstrom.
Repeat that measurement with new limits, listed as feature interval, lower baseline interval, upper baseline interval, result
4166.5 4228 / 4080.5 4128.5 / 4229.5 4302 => 1.5 angstrom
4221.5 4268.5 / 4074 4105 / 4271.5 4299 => -2.0 angstrom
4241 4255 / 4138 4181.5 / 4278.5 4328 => -1.3 angstrom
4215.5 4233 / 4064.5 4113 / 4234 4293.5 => 0.8 angstrom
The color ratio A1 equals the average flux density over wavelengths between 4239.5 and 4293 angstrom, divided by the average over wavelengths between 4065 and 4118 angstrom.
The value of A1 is 1.05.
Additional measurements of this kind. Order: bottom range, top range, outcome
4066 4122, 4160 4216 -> 1.02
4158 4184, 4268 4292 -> 1.03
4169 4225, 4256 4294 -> 1.02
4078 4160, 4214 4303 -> 1.01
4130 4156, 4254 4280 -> 1.09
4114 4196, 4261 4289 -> 1.05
